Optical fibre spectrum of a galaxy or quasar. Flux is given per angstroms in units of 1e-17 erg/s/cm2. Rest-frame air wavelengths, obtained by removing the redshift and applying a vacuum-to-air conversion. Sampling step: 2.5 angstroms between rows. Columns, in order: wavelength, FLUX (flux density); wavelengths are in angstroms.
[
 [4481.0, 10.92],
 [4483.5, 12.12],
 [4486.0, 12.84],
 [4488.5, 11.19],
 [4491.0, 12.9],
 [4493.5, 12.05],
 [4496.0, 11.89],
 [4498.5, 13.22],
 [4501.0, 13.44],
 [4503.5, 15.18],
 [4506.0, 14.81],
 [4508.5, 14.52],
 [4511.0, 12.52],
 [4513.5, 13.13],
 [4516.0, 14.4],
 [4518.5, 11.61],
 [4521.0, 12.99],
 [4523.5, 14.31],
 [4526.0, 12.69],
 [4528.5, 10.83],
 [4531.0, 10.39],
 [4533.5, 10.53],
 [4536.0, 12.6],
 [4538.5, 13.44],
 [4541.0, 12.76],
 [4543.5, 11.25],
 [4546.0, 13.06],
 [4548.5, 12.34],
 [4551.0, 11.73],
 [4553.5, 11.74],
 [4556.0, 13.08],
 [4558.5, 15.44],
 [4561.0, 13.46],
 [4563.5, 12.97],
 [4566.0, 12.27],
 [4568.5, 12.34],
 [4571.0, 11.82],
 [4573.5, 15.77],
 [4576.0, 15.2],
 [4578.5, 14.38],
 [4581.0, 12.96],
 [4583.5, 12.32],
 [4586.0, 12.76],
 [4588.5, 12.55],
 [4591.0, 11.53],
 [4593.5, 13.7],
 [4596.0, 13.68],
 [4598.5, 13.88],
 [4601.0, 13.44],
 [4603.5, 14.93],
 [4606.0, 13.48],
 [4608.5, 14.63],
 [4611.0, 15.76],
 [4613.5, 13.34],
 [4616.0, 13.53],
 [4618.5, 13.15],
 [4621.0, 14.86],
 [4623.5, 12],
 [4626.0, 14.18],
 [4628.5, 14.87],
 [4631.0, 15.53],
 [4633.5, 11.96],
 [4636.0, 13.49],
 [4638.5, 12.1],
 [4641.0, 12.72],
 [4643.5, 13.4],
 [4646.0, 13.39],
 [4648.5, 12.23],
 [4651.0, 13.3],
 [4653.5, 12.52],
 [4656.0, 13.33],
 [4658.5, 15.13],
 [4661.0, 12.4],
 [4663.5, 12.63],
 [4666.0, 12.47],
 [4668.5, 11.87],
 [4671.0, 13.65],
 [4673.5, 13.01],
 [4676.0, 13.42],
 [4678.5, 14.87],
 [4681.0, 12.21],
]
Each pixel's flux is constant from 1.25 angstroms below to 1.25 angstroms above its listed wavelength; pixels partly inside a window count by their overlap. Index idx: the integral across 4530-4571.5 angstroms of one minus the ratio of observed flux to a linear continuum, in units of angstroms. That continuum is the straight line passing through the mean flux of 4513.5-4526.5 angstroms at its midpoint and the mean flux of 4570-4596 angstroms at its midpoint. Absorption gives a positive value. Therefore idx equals 2.6 angstroms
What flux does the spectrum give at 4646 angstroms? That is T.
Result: 13.39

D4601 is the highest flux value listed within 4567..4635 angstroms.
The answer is 15.77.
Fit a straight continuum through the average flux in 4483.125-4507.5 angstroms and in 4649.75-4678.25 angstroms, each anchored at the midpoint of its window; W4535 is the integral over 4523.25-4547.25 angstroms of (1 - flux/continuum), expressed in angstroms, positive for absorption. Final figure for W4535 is 1.7 angstroms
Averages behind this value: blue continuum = 13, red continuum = 13.1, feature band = 12.1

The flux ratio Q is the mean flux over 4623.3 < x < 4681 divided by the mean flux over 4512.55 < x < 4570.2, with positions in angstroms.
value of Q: 1.05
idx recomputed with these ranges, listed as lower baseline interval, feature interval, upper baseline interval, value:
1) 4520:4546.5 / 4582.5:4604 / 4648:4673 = -1.0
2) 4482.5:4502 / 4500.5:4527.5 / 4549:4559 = -2.2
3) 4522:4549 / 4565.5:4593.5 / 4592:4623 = 0.3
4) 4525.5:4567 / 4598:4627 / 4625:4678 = -2.3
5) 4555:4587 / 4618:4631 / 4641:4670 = -0.9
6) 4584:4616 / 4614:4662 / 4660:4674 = -1.1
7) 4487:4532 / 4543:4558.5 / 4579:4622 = 0.8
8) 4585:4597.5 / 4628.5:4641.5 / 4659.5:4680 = -0.4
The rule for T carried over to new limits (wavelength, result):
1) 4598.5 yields 13.88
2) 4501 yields 13.44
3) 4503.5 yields 15.18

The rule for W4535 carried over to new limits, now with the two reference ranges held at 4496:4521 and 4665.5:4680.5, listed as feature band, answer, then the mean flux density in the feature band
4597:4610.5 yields -0.83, 14.2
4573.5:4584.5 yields -0.49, 14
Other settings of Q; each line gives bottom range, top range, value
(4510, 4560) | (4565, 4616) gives 1.08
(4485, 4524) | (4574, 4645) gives 1.03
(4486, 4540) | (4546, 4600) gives 1.03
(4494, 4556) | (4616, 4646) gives 1.06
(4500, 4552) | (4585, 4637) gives 1.07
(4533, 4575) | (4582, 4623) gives 1.06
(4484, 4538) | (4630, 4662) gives 1.03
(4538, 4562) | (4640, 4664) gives 1.02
